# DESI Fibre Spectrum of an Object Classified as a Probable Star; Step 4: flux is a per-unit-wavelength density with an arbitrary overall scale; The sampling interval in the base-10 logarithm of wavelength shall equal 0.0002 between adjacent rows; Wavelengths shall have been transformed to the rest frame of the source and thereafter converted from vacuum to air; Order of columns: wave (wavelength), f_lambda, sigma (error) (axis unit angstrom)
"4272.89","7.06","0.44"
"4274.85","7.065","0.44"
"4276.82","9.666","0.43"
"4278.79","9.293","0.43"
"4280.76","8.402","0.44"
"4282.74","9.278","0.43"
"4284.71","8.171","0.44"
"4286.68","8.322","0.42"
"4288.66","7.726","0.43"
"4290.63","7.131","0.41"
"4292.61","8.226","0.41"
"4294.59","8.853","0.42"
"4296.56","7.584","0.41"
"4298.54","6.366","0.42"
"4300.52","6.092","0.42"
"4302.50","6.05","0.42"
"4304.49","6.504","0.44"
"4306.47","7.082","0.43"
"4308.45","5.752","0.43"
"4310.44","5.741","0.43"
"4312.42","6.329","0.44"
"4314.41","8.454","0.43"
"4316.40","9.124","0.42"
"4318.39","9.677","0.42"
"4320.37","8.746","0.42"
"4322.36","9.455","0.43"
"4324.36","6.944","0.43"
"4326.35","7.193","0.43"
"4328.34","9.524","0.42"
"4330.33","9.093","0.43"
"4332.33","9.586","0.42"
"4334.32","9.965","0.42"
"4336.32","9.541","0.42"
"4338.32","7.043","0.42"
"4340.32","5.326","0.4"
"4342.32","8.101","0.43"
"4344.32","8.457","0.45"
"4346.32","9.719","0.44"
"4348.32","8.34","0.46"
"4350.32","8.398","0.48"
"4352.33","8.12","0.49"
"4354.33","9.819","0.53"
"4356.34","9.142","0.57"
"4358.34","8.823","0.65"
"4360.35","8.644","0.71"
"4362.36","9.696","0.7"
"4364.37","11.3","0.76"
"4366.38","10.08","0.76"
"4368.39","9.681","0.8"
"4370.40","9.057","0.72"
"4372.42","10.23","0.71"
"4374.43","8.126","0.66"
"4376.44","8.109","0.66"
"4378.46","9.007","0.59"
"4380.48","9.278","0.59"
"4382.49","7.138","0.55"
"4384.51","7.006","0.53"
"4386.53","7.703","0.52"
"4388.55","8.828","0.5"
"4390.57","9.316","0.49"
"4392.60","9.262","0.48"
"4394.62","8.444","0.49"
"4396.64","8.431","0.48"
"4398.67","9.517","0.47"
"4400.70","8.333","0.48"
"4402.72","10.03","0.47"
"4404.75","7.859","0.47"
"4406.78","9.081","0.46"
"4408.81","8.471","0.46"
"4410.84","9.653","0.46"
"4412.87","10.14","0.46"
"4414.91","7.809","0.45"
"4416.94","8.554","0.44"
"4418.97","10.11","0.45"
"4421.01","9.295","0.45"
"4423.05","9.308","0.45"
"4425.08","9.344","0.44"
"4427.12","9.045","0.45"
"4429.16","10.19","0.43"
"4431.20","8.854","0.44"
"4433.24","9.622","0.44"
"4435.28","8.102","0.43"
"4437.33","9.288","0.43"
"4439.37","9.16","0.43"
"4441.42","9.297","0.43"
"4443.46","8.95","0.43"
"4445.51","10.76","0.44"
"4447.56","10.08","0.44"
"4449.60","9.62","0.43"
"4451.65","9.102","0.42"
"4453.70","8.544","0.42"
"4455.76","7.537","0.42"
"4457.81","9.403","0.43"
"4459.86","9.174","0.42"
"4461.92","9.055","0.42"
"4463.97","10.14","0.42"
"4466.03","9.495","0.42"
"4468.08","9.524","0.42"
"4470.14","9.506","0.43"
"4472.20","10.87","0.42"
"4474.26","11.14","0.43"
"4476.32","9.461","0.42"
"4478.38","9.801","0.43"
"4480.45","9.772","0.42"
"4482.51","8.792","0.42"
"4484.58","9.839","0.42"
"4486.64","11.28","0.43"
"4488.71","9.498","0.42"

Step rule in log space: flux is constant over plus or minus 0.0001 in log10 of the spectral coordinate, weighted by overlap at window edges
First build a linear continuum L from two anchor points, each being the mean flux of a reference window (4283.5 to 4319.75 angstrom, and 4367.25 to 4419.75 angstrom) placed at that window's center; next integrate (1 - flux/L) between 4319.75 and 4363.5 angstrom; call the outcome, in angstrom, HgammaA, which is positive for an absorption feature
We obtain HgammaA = -3.27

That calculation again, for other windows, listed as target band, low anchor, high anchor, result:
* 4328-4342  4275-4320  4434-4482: -0.7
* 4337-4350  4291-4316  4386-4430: -0.2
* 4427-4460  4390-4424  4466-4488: 1.0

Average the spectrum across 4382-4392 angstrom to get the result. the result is 8.09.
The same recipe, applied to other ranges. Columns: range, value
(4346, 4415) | 8.94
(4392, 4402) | 8.82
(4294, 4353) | 7.9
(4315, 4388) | 8.75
